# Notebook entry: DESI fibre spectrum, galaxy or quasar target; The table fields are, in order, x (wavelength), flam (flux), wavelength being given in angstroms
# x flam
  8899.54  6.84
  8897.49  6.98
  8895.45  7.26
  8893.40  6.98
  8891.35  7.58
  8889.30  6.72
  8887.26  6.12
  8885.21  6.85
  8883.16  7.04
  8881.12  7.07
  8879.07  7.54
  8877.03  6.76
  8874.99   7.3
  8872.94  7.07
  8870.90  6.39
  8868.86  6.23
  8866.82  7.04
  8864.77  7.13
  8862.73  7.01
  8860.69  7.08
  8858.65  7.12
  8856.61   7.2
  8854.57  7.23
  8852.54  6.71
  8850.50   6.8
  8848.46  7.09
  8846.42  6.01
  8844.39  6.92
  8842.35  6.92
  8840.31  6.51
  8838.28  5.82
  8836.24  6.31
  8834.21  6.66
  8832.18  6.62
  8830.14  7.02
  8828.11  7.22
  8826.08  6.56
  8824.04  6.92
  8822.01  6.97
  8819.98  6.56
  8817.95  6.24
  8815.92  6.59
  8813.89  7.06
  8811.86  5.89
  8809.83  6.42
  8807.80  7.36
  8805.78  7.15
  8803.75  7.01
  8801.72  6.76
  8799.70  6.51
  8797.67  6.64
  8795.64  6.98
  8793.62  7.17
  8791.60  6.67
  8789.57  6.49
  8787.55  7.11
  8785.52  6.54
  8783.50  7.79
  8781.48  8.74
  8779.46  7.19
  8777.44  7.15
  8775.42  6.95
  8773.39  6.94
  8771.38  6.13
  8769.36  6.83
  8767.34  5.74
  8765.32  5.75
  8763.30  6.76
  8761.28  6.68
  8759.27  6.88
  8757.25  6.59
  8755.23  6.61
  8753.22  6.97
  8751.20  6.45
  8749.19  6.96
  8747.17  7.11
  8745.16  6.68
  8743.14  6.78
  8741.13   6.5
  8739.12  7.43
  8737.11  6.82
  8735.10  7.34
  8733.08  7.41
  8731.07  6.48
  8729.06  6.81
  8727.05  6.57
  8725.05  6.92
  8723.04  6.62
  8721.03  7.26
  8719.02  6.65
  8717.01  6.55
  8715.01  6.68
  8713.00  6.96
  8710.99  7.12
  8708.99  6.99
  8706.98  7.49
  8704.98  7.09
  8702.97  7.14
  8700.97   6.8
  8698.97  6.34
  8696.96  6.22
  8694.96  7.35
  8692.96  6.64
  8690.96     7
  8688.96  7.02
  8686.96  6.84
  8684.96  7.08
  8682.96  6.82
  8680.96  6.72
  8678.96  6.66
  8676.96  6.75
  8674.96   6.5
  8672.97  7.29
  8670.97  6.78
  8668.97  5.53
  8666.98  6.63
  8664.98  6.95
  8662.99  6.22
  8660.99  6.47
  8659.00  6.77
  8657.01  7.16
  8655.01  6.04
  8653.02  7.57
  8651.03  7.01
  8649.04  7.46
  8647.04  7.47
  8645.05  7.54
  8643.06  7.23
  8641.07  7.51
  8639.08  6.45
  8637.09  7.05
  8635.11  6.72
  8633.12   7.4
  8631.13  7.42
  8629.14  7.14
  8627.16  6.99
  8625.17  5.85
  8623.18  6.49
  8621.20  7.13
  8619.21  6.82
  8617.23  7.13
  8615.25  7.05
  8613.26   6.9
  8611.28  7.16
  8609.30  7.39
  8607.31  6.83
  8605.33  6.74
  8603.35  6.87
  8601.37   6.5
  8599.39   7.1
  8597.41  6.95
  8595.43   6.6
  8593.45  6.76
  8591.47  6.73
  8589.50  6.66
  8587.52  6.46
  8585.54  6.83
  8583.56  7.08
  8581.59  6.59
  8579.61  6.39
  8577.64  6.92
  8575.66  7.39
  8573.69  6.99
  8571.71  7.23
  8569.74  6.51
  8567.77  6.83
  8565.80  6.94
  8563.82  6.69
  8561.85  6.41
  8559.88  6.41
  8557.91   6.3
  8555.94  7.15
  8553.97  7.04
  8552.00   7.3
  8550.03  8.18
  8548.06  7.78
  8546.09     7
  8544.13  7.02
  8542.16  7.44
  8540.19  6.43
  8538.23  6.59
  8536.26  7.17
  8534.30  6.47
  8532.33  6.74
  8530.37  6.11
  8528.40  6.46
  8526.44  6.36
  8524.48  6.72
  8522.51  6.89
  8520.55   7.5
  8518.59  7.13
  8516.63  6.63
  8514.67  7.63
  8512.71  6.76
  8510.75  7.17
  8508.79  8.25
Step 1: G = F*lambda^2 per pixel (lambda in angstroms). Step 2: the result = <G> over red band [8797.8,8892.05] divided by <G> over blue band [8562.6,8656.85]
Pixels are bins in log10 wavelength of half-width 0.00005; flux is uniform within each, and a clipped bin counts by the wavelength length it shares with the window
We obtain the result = 1.04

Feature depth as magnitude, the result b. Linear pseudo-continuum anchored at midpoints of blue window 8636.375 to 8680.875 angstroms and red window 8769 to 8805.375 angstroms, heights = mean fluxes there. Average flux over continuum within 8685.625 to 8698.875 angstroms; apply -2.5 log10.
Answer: 0.01 mag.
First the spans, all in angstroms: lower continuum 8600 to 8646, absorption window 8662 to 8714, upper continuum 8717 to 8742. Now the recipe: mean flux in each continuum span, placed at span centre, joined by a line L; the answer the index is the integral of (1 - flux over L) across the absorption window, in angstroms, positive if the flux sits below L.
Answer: 0.9 angstroms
